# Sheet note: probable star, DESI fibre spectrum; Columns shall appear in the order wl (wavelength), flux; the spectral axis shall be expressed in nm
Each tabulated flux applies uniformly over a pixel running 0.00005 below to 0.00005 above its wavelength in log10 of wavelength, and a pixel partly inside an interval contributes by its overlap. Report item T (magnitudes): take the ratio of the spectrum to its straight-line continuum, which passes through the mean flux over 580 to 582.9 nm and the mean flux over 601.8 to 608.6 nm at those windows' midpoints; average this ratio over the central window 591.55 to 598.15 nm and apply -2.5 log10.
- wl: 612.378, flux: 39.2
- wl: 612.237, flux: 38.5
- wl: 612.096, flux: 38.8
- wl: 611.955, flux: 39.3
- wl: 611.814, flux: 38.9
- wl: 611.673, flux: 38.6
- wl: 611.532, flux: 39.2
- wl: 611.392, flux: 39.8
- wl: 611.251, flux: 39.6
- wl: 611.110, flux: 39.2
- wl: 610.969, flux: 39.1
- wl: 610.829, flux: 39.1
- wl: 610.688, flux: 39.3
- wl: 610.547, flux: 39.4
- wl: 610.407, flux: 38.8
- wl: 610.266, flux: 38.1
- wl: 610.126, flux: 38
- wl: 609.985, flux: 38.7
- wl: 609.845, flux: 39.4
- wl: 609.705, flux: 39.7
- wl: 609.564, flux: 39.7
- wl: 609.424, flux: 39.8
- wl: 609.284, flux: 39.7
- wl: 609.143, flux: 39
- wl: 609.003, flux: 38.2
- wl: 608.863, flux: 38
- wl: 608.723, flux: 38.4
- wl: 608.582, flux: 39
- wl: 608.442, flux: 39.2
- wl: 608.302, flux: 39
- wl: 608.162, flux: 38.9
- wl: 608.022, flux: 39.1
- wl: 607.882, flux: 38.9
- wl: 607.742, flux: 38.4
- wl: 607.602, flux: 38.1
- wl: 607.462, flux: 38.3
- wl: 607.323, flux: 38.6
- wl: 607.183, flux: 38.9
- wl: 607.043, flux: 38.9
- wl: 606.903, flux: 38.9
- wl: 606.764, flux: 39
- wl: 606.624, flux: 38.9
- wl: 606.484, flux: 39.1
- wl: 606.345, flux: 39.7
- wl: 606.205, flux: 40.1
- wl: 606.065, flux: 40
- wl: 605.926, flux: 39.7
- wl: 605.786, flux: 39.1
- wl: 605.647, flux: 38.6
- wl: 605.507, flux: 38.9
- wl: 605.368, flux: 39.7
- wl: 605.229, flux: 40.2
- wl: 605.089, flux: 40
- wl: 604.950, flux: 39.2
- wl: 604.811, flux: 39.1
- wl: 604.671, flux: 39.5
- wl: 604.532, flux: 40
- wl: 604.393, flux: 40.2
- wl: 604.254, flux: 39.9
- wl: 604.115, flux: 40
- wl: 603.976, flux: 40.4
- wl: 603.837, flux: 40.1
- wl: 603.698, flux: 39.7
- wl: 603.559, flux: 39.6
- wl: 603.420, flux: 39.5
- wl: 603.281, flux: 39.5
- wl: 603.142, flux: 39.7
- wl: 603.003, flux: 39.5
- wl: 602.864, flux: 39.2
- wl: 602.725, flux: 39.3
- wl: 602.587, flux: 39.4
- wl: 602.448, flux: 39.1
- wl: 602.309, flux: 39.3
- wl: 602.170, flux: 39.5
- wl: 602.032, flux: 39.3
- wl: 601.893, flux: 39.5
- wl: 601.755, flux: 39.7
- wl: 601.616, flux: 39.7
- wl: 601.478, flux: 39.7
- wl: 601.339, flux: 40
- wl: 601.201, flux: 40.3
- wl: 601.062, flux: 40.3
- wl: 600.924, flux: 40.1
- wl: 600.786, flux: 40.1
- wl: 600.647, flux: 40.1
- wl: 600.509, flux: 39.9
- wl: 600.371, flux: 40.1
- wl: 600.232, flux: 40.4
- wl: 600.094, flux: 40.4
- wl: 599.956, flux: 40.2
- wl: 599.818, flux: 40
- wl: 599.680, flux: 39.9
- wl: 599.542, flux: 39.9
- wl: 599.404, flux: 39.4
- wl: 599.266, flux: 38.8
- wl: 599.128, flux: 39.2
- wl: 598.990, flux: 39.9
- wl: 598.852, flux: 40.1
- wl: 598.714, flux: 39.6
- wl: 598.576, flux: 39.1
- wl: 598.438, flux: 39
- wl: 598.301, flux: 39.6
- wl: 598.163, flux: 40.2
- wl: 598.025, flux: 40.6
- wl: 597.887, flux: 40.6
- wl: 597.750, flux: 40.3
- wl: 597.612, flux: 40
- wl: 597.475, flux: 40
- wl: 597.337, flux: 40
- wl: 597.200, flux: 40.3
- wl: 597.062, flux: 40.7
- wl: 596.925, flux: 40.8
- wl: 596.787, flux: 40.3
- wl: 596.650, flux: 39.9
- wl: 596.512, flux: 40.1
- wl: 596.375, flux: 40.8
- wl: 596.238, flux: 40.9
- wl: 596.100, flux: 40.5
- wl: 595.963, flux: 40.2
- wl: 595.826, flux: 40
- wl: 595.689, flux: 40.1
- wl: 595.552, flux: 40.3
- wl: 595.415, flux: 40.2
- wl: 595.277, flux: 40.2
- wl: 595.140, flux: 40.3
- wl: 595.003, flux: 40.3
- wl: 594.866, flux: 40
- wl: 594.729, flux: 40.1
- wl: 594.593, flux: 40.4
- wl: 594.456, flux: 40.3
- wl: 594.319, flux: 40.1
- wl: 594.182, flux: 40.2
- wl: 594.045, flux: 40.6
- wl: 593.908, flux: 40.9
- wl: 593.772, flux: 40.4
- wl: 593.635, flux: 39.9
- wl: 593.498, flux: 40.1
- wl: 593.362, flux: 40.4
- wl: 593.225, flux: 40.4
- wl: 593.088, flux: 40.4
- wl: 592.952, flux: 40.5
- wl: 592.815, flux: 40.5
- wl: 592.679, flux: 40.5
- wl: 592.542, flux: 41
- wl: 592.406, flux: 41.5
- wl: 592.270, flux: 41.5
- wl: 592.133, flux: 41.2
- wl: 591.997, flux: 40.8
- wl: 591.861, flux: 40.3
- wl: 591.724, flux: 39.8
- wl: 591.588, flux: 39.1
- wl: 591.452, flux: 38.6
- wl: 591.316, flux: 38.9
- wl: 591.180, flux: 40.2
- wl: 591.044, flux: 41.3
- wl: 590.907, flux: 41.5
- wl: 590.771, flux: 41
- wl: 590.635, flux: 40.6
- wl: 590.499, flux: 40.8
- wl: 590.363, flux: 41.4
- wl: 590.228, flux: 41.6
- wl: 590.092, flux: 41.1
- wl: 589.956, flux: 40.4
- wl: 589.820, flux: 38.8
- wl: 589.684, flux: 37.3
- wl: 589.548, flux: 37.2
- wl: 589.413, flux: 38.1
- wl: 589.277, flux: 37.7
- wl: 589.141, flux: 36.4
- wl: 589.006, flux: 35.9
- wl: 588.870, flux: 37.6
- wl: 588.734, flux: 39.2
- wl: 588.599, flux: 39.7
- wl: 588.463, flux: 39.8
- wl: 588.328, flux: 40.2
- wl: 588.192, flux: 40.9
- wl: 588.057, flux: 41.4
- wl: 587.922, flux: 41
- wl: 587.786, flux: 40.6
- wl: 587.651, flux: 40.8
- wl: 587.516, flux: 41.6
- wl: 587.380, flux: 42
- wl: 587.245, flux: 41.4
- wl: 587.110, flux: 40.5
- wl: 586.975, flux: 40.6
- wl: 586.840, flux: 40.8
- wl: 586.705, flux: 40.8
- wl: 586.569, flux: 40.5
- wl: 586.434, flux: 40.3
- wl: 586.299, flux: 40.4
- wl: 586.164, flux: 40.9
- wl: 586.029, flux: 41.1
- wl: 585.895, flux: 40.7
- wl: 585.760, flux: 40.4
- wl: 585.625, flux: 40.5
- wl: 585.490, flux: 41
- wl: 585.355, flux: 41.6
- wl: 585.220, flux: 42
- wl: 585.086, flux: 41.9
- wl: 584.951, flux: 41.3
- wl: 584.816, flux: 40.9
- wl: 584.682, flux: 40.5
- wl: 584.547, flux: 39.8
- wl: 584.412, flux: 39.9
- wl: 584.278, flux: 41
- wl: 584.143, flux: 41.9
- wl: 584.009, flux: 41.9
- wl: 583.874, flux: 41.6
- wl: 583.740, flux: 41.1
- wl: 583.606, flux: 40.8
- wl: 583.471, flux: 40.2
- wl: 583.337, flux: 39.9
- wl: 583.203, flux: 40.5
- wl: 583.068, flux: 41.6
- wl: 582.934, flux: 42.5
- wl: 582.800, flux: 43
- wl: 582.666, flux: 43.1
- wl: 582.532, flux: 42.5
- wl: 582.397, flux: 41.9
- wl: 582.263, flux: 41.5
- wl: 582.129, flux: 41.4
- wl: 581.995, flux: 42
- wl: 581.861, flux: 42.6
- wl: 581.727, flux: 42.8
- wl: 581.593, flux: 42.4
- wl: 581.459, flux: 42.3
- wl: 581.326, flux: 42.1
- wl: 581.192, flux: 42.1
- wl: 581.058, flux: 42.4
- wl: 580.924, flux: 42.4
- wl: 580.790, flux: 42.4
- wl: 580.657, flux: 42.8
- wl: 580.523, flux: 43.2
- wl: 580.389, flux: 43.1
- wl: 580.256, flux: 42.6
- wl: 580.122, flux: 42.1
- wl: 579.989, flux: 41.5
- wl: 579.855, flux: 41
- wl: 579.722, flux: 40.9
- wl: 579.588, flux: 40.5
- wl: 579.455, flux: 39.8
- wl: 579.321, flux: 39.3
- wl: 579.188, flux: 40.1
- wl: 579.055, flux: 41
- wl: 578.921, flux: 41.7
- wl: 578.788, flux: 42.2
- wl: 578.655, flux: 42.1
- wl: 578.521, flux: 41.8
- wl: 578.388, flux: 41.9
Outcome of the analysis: 0.01 mag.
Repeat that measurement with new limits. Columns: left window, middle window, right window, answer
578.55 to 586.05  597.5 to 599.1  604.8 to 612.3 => 0.004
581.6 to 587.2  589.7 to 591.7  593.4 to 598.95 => 0.011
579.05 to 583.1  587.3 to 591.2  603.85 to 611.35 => 0.033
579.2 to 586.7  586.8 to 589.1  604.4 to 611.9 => 0.021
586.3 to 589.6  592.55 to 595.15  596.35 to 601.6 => -0.012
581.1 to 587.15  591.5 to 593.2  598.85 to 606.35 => 0.001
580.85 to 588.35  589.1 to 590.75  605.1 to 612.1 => 0.039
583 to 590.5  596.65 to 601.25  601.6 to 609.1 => -0.010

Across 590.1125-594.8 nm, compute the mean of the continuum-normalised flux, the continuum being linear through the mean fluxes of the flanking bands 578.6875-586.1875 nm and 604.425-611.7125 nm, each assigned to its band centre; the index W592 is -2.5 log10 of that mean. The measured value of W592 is 0.00 mag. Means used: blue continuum 41.5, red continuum 39.1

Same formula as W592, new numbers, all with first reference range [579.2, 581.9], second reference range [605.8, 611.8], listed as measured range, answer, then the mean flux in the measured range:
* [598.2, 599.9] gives 0.012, 39.6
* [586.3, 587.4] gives 0.012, 40.8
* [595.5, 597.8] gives -0.001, 40.3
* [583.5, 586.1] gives 0.011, 41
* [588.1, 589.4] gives 0.066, 38.6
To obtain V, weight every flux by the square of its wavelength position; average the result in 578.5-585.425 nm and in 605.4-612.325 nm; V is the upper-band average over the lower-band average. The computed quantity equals 1.0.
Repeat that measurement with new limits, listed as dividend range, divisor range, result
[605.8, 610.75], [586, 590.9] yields 1.04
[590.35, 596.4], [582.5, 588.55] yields 1.01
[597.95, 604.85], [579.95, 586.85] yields 1.02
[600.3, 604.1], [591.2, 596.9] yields 1.01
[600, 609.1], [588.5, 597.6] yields 1.02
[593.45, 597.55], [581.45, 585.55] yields 1.01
